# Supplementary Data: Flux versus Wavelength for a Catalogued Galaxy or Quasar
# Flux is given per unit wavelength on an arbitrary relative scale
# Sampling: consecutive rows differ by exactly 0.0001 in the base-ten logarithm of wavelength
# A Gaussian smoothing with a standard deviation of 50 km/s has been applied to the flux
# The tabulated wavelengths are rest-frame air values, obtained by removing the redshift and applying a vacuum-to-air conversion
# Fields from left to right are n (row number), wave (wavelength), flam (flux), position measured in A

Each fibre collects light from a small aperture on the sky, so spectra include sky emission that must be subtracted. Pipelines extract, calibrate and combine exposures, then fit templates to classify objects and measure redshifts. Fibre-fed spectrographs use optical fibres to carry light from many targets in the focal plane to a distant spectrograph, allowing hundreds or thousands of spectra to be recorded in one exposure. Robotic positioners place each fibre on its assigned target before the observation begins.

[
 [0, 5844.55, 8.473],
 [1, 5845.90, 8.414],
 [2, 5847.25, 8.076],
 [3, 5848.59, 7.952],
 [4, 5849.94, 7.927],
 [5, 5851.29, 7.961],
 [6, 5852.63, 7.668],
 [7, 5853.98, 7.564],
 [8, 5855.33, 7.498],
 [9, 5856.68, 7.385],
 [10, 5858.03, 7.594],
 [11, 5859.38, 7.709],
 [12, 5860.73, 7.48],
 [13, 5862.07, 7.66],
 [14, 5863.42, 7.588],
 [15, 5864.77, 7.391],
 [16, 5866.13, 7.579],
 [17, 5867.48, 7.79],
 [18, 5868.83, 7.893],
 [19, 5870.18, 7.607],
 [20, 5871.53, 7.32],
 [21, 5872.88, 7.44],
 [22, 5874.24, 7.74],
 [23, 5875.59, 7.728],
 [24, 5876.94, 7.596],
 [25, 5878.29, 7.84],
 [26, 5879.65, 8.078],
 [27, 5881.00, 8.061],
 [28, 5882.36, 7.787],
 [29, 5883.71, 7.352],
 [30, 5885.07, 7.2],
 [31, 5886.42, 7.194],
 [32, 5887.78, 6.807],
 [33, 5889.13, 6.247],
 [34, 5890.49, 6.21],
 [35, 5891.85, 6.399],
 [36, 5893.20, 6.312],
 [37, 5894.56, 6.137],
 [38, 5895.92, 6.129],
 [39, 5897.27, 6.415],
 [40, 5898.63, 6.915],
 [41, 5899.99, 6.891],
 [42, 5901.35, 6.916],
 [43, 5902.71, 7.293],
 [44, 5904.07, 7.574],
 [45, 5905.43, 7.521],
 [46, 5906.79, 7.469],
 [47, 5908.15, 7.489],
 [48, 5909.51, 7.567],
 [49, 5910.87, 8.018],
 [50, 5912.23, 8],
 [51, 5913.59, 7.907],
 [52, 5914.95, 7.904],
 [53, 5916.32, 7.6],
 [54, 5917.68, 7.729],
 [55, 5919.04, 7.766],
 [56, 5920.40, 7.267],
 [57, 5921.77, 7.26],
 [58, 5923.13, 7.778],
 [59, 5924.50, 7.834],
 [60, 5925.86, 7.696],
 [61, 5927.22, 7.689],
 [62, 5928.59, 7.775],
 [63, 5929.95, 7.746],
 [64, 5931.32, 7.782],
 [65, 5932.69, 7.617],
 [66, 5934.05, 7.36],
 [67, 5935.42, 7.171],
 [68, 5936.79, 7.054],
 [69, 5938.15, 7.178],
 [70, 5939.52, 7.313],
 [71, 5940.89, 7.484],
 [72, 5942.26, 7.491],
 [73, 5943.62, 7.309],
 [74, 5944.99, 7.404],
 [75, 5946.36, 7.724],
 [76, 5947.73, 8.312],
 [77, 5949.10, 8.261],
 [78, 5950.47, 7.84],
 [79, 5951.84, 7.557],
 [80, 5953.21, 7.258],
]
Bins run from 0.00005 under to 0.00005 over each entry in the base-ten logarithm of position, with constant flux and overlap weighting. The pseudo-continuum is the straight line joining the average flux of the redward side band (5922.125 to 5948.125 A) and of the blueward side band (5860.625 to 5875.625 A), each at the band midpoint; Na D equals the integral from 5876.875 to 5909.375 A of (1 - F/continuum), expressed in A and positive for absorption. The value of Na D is 2.2 A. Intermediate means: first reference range 7.6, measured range 7.07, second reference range 7.55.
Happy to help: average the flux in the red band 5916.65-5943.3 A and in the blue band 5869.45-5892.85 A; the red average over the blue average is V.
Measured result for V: 1.03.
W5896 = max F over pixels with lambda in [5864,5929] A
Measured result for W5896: 8.078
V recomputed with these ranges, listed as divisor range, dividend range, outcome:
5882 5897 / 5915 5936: 1.14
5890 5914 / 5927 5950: 1.07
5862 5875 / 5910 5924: 1.02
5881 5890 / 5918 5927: 1.07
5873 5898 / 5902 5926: 1.08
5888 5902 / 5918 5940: 1.16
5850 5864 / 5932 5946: 0.96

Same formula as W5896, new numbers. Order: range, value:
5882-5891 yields 7.787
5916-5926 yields 7.834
